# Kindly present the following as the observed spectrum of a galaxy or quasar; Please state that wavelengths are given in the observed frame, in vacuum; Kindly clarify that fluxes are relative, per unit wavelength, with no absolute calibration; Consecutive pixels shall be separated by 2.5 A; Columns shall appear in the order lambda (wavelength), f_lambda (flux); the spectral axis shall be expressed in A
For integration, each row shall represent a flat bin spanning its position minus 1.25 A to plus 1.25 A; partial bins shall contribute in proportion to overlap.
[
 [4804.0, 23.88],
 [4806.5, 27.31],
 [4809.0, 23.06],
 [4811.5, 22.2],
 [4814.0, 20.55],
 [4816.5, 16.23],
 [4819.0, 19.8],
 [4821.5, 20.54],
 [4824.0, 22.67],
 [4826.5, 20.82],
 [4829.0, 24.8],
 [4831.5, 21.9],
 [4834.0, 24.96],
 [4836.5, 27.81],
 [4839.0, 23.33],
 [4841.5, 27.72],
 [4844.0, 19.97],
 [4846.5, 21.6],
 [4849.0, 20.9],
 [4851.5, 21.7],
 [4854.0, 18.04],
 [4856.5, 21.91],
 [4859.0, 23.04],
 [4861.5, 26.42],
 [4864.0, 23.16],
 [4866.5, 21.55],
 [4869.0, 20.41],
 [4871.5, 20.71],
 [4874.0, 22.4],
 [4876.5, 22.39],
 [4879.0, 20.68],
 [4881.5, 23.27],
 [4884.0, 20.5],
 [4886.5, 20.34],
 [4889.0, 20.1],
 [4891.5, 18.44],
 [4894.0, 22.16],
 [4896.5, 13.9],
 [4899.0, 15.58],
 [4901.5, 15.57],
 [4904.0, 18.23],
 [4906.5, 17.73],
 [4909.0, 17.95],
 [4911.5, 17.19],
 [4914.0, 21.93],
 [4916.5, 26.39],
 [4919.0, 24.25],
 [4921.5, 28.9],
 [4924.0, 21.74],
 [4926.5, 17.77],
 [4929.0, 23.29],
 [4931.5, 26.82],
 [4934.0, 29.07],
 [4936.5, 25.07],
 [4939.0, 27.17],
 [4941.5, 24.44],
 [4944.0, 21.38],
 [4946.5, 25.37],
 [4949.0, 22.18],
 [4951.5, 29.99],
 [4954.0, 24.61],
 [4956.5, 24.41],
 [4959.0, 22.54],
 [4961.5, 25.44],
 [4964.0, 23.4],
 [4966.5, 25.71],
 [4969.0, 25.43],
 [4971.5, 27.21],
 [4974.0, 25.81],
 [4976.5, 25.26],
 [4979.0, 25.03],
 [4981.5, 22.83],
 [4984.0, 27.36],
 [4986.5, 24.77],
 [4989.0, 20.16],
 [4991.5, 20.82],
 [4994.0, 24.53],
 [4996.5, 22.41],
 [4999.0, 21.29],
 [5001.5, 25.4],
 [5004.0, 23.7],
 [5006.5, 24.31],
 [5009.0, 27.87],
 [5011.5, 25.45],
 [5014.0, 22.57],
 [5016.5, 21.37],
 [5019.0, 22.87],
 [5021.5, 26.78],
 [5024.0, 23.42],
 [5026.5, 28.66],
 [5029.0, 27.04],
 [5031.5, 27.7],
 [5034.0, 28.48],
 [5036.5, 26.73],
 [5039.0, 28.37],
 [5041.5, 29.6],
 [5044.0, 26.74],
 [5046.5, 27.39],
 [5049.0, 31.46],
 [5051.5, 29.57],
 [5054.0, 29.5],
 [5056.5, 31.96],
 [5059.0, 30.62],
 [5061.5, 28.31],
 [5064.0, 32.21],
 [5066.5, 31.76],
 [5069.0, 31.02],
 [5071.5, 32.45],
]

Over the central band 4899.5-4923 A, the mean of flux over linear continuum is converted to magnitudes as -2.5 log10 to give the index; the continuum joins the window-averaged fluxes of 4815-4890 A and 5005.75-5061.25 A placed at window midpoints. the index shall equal 0.15 mag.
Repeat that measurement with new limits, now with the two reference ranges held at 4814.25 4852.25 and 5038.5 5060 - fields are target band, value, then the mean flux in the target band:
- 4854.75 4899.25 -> 0.13 mag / 21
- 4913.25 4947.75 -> 0.04 mag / 24.6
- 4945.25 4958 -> 0.04 mag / 25.3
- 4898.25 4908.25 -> 0.41 mag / 16.9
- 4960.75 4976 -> 0.05 mag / 25.5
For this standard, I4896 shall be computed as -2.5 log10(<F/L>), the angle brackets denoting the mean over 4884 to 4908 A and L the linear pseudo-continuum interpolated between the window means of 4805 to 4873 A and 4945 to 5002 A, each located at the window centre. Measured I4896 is 0.27 mag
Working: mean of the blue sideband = 22.3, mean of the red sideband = 24.4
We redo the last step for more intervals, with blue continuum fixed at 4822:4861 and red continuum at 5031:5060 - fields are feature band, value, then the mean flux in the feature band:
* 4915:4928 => 0.064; 23.8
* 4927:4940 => -0.007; 25.8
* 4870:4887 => 0.115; 21.5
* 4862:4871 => 0.072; 22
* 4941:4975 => 0.064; 24.9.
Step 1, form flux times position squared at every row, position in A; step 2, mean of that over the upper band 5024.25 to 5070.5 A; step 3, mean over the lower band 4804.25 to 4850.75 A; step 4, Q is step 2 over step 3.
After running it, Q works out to 1.41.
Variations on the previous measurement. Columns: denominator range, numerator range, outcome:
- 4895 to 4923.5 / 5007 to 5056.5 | 1.43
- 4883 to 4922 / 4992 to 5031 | 1.29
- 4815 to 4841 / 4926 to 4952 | 1.16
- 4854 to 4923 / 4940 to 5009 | 1.21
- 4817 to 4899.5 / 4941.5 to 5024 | 1.18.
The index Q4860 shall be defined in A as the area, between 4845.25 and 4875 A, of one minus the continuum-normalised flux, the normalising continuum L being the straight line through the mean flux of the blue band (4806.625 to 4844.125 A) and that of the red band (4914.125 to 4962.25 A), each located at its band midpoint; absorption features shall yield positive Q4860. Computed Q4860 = 1.9 A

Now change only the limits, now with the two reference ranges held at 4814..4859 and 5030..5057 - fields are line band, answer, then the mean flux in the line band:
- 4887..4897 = 2.0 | 19.1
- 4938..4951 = 0.6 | 24.4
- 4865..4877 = 0.9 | 21.5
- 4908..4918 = 1.4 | 21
